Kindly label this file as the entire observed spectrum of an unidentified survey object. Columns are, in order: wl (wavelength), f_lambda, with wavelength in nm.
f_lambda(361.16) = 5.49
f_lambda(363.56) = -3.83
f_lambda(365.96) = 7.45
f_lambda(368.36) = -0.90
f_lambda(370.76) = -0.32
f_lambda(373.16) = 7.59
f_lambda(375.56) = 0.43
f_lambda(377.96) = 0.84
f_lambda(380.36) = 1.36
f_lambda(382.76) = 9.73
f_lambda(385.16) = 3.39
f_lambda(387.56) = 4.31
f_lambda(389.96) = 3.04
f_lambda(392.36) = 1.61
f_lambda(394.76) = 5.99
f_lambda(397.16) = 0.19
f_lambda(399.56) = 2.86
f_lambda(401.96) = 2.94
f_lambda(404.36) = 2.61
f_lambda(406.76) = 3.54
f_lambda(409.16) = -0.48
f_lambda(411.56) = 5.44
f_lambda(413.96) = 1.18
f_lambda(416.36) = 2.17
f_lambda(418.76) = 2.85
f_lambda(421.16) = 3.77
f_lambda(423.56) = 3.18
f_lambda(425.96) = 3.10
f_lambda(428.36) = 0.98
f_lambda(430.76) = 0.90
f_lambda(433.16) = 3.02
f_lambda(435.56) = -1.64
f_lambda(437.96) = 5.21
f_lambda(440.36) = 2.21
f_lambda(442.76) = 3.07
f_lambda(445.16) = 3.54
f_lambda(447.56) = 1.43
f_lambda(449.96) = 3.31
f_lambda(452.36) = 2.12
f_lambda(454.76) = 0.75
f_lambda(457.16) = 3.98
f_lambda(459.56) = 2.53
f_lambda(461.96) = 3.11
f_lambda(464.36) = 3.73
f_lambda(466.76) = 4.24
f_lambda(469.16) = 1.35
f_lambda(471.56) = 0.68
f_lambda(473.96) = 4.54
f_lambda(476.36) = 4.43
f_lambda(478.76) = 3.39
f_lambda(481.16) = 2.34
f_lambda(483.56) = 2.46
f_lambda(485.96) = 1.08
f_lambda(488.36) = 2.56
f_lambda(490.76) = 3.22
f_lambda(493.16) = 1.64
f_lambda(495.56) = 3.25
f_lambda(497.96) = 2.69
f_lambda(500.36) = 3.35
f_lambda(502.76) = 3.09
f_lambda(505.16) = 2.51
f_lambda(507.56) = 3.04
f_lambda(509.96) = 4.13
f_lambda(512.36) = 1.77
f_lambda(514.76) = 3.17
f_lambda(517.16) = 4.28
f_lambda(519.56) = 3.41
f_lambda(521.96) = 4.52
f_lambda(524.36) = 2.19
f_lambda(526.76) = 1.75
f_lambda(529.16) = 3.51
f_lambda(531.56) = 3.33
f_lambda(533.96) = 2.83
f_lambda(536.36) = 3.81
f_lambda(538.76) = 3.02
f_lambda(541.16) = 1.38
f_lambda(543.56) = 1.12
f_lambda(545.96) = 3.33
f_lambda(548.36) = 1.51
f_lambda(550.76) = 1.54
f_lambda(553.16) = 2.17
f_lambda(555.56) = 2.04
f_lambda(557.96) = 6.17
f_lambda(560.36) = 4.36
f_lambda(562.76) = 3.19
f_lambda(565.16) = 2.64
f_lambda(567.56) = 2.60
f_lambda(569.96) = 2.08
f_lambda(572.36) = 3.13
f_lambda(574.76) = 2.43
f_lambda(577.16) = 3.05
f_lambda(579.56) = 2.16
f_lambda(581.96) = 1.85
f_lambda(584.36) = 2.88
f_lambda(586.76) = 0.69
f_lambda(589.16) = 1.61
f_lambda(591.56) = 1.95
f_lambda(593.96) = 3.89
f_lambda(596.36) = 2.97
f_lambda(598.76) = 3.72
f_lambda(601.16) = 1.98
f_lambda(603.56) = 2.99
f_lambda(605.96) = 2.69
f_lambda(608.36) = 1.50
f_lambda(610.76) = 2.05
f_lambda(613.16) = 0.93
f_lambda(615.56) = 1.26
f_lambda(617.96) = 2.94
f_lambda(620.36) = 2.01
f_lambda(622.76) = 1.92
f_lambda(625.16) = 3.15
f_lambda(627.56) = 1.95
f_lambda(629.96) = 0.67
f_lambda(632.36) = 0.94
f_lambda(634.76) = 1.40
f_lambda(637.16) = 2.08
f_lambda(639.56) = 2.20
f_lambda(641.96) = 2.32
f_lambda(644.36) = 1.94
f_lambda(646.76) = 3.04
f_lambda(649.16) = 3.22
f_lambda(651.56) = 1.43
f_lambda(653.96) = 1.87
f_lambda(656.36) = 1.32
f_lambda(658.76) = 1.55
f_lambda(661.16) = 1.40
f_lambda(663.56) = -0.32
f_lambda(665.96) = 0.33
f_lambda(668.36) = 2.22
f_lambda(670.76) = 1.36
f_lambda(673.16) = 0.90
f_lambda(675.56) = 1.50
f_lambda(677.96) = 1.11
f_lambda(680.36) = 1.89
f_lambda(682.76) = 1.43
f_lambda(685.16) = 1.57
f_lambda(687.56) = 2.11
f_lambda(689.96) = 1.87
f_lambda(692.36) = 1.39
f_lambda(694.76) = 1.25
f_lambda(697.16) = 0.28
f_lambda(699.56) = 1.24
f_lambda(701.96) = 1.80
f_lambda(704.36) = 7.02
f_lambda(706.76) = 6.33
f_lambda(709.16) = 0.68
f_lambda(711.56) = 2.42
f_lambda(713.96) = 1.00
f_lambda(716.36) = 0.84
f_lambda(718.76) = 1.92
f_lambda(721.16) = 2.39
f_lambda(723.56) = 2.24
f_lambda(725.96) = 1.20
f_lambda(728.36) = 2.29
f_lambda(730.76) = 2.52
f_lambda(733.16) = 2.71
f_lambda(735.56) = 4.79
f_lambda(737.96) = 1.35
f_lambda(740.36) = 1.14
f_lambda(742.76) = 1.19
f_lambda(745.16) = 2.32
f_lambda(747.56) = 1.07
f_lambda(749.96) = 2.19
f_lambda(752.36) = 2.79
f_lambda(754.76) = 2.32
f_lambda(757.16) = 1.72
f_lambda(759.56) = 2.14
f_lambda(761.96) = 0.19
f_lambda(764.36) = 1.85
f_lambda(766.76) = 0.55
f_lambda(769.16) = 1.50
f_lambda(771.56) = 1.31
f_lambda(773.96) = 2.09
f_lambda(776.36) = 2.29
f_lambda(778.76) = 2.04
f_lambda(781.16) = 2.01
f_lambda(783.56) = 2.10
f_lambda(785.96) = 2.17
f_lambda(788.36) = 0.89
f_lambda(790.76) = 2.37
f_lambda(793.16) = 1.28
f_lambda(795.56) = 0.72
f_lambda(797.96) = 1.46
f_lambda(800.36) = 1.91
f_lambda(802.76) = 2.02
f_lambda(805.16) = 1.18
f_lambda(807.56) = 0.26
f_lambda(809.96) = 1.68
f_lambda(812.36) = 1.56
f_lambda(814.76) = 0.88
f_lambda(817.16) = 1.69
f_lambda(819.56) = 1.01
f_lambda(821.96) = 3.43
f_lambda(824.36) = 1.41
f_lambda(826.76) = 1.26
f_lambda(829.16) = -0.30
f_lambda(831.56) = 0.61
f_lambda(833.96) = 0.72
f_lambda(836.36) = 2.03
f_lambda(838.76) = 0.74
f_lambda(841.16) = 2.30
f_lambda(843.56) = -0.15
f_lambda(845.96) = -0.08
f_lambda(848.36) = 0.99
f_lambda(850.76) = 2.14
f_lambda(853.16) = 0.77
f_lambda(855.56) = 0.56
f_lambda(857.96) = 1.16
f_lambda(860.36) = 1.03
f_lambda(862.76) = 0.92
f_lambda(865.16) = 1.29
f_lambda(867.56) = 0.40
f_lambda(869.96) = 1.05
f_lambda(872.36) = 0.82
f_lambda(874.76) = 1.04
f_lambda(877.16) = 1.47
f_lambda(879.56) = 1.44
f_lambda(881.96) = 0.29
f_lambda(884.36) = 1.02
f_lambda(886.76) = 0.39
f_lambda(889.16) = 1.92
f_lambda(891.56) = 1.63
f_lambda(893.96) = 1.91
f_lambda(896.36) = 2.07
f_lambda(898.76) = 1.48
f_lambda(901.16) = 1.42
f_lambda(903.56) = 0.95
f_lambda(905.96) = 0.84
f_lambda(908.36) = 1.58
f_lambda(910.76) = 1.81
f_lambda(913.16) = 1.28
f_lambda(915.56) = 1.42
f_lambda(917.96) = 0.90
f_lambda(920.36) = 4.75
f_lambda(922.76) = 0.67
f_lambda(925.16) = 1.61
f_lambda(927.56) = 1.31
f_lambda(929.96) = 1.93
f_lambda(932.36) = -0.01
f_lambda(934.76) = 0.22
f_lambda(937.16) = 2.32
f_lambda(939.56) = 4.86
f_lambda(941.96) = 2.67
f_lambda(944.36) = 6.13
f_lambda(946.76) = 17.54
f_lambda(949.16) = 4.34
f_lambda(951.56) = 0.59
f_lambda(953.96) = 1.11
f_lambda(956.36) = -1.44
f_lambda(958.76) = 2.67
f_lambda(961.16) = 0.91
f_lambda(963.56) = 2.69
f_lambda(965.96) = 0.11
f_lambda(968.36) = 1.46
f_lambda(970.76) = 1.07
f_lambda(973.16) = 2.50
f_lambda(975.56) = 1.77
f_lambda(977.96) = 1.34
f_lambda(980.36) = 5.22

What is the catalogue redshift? 0.89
